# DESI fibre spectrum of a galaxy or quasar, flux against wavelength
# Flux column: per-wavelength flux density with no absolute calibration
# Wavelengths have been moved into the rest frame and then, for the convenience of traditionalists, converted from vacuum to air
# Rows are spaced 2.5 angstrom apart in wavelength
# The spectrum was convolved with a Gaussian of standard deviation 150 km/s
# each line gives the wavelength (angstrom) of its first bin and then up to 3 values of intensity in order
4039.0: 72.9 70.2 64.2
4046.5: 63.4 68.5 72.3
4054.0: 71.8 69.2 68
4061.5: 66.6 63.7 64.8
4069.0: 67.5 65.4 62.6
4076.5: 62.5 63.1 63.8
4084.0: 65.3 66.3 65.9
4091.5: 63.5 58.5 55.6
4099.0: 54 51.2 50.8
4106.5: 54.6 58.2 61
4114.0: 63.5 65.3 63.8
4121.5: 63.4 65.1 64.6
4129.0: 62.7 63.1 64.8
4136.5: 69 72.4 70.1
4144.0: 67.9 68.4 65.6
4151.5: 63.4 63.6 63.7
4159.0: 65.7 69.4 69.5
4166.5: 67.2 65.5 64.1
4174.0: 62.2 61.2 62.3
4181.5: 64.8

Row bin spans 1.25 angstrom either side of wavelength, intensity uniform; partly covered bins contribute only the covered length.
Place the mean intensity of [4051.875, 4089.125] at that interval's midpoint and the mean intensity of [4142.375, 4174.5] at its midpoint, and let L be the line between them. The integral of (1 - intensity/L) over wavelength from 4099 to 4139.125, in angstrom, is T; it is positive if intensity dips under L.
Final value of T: 2.7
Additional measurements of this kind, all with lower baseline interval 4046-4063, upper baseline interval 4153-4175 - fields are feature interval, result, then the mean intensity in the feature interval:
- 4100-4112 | 2.2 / 54.8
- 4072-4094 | 1.3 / 63.8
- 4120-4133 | 0.6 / 63.8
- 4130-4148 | -0.4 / 67.9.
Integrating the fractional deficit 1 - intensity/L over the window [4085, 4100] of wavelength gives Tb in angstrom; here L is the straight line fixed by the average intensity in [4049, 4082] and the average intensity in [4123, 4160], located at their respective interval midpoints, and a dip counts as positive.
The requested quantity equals 1.2 angstrom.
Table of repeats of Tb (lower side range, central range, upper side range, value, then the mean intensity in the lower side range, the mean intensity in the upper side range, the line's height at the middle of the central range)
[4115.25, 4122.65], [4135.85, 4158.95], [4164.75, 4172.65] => -0.66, 64.2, 65.9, 65.1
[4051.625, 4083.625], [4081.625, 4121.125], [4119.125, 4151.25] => 3.63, 66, 66.2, 66.1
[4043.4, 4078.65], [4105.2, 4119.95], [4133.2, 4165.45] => 1.30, 66.4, 67.2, 66.9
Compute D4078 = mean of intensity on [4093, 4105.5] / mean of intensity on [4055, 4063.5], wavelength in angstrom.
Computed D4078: 0.8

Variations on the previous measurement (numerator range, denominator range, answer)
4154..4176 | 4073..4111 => 1.10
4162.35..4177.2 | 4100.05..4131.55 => 1.08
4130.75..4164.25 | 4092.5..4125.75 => 1.13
